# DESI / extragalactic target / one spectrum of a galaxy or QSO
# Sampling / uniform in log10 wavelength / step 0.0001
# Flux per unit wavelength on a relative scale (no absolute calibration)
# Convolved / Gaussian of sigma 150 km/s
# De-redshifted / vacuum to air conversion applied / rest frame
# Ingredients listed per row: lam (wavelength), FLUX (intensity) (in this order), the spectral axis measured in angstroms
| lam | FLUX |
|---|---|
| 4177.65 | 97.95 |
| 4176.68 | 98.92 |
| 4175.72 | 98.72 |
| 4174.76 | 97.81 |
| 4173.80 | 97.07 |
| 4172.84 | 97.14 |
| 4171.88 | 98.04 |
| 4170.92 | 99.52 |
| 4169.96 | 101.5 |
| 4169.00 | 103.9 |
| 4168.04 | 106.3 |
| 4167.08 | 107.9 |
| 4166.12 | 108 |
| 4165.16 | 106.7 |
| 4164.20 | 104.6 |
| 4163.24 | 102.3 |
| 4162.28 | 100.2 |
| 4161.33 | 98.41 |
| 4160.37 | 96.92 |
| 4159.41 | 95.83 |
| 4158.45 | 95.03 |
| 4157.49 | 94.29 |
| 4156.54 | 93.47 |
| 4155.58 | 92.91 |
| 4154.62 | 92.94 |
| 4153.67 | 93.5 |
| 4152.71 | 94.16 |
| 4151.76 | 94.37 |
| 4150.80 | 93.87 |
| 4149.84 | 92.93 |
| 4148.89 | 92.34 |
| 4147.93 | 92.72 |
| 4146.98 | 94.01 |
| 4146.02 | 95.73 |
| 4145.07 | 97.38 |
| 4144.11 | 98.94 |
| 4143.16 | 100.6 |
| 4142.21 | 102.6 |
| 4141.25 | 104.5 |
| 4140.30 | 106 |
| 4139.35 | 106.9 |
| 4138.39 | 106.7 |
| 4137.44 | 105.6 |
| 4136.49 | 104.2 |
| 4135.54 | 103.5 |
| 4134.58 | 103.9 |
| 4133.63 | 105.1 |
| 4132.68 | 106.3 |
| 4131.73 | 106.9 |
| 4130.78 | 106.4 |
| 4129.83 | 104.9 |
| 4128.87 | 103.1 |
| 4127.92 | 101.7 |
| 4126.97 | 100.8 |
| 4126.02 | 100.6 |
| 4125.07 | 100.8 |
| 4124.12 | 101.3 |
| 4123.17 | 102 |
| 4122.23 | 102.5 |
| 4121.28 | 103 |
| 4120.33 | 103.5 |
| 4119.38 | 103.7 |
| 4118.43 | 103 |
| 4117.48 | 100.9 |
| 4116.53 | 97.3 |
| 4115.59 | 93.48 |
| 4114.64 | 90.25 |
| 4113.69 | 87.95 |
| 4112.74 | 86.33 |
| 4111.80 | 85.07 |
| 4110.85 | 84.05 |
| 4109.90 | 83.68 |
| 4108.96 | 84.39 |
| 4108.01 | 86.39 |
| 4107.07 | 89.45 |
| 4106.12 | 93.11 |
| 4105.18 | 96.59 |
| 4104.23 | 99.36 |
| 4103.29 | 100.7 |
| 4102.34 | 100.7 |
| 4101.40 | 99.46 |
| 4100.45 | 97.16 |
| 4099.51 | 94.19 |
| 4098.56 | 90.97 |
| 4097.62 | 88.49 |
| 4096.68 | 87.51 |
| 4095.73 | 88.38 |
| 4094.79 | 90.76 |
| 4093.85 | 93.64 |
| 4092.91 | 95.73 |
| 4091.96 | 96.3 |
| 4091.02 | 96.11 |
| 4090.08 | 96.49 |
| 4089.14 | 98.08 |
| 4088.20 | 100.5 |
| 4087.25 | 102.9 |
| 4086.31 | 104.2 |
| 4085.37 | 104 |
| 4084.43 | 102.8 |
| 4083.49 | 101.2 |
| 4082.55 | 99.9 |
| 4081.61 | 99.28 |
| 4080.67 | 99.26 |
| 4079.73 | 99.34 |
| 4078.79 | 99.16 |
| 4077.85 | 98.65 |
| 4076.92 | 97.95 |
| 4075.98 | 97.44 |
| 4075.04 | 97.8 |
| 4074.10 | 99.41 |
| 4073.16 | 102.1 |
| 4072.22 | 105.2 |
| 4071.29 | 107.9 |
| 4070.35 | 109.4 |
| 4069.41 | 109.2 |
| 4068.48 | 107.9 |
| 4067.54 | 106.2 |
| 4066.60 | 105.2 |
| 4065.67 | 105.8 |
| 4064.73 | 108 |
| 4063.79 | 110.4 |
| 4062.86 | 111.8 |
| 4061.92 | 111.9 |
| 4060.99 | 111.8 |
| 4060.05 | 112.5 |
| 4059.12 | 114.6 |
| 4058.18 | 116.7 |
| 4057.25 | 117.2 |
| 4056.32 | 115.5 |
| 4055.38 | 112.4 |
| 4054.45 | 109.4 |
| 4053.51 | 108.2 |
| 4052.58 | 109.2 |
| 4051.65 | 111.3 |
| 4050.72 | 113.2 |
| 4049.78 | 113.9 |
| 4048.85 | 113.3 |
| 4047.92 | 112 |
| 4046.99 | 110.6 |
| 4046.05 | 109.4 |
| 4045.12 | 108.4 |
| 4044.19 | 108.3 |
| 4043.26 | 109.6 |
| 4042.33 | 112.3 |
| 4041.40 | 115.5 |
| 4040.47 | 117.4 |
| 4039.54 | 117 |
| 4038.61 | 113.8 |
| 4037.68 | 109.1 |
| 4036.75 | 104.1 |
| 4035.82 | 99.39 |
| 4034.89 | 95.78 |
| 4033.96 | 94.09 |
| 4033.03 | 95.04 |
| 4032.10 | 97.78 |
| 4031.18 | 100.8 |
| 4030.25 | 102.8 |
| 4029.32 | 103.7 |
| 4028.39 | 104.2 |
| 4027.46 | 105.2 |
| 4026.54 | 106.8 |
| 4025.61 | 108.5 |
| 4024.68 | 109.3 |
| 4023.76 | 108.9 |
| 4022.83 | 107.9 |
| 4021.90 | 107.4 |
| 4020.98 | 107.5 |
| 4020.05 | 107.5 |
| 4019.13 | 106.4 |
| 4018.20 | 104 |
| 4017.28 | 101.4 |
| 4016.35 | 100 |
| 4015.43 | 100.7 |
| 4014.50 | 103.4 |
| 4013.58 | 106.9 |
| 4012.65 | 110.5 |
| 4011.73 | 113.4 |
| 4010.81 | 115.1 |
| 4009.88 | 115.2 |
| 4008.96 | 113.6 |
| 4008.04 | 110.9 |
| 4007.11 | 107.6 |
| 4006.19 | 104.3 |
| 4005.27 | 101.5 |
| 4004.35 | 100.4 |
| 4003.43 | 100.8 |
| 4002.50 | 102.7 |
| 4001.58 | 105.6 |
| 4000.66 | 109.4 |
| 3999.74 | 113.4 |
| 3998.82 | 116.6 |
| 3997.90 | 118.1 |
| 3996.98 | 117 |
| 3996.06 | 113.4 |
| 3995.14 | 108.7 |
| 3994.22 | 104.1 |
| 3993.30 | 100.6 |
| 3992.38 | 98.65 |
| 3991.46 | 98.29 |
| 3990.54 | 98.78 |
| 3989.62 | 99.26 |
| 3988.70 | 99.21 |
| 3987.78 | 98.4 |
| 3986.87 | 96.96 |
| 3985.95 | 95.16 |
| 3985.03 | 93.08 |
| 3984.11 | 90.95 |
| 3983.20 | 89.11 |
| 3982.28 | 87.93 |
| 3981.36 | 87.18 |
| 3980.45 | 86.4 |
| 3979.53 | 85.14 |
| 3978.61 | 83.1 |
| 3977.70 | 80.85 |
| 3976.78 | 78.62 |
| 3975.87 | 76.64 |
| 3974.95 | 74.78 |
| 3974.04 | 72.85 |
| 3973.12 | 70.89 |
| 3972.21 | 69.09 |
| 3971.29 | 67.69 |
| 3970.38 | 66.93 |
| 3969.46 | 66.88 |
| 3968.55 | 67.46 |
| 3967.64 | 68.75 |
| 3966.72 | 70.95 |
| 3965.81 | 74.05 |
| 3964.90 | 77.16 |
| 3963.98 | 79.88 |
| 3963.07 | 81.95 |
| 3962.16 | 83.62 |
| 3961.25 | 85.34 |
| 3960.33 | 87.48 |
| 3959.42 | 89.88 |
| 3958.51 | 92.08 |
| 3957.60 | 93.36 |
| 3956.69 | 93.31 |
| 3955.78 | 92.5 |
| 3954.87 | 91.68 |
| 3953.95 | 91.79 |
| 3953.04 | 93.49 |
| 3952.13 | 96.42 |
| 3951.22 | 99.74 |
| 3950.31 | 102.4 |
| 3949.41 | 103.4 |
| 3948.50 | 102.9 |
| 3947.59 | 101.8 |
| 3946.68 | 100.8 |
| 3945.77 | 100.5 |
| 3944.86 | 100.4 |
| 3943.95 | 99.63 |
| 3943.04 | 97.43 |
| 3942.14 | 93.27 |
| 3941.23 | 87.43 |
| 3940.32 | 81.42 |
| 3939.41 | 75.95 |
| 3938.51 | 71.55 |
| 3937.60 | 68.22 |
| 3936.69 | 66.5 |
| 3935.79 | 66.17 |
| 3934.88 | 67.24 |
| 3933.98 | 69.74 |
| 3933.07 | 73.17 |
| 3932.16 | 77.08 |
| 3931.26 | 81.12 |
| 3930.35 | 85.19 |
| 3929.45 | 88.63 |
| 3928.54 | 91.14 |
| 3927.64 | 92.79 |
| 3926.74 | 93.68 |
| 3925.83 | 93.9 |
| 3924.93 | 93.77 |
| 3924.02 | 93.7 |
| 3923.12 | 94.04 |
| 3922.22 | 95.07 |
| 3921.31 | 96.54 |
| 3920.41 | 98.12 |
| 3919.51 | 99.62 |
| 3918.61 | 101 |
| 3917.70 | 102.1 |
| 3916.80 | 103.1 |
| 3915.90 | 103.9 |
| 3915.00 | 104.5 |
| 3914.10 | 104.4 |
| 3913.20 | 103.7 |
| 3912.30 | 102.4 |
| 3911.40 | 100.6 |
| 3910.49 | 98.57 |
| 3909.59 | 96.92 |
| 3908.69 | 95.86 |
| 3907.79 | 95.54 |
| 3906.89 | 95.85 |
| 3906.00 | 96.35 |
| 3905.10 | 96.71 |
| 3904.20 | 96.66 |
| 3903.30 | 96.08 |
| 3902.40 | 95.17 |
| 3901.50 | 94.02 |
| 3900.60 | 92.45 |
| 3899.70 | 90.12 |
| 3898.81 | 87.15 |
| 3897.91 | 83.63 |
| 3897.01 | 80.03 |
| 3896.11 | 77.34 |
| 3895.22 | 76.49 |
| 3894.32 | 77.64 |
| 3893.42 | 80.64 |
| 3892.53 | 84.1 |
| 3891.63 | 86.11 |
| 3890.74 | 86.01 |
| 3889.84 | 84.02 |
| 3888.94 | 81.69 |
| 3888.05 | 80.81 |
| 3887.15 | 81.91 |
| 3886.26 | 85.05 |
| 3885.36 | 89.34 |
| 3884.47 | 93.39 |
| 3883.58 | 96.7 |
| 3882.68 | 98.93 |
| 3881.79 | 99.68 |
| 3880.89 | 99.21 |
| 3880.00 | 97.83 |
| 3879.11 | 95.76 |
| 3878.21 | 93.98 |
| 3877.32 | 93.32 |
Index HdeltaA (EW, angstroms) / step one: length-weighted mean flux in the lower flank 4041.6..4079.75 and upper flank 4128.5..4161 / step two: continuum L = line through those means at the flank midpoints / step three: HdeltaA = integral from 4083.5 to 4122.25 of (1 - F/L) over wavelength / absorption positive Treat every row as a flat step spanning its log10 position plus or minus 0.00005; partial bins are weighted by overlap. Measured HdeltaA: 3.2 angstroms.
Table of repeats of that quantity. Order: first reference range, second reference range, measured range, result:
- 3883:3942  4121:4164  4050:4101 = -3.5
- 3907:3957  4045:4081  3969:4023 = 1.3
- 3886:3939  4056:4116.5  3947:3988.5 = 3.1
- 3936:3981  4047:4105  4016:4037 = -1.8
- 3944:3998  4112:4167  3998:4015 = -3.1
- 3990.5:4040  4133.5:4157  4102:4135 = 0.8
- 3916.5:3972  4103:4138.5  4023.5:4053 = -4.6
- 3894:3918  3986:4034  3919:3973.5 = 7.0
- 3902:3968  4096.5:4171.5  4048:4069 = -3.5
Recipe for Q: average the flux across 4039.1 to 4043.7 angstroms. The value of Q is 114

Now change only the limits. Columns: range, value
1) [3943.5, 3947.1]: 100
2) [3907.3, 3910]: 96.1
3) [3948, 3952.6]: 101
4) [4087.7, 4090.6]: 98.2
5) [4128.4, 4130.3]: 103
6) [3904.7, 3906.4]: 96.5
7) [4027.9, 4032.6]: 102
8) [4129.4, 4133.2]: 106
